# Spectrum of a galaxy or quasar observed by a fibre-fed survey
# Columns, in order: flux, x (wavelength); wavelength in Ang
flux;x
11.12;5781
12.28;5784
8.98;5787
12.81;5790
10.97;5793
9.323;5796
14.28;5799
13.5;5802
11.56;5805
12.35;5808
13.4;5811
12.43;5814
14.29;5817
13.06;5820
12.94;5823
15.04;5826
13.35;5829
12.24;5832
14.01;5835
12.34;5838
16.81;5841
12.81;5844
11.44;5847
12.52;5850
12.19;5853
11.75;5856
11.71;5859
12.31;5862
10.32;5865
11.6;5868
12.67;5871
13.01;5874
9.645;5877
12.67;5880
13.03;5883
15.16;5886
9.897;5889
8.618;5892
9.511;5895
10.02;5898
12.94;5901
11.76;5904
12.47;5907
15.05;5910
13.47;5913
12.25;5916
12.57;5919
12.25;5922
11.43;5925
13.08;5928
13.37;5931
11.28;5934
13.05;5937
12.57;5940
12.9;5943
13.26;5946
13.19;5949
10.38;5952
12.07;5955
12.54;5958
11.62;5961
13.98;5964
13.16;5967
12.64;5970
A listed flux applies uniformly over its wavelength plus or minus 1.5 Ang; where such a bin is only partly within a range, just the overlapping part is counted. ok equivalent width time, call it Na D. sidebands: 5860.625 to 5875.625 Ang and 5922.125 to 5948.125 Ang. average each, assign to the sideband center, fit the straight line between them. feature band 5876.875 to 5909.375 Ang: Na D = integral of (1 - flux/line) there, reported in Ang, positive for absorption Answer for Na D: 1.6 Ang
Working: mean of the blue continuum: 12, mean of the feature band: 11.6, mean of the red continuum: 12.6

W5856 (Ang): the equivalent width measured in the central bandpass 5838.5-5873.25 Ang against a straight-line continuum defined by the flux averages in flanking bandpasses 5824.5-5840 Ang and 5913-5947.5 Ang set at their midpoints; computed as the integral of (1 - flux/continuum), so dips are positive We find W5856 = 2.36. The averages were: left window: 13.5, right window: 12.6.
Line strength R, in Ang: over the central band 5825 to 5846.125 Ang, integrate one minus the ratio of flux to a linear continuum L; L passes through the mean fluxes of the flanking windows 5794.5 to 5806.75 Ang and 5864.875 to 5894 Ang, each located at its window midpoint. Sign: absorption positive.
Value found -3.08 Ang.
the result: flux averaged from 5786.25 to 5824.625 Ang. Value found 12.4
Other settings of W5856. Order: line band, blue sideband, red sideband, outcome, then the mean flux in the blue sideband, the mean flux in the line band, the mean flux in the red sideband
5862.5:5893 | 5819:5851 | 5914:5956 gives 2.9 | 13.3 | 11.7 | 12.4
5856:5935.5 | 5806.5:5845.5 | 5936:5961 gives 5.4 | 13.5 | 12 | 12.4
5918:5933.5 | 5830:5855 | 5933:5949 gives 0.4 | 13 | 12.5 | 12.7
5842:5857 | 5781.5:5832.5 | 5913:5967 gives 0.2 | 12.5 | 12.3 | 12.5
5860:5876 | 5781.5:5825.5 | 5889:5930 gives 0.2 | 12.3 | 11.9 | 11.9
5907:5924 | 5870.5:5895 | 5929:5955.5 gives -1.3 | 11.7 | 13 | 12.5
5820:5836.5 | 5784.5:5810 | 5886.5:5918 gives -2.4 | 11.8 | 13.5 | 11.7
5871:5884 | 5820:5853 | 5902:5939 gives 0.9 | 13.3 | 12.1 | 12.7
